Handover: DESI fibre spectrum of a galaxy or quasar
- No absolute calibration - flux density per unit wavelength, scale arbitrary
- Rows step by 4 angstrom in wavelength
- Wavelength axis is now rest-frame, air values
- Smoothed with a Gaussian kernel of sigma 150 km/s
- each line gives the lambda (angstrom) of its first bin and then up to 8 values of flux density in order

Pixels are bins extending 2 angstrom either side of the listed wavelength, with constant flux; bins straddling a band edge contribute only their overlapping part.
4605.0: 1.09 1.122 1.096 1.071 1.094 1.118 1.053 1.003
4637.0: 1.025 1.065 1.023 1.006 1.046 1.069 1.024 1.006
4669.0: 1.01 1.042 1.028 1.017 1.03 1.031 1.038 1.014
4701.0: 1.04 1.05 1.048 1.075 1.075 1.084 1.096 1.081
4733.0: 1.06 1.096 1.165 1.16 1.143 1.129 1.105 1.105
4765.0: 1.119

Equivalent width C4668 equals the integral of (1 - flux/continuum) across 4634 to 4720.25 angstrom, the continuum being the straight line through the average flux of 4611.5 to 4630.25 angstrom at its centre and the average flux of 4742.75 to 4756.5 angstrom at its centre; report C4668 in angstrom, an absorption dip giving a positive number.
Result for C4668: 5.7 angstrom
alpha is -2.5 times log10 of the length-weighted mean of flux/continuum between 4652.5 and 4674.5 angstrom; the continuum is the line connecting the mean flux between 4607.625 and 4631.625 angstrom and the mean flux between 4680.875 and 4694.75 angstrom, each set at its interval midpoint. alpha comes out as 0.02 mag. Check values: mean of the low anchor 1.09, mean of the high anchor 1.03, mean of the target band 1.03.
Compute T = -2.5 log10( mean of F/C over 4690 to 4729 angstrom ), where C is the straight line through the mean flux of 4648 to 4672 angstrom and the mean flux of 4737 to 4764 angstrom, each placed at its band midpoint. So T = 0.03 mag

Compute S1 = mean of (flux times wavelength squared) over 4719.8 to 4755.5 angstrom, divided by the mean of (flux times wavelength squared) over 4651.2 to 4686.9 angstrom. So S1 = 1.11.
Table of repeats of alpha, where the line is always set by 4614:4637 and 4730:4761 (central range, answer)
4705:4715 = 0.04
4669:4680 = 0.06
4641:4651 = 0.05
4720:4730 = 0.02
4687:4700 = 0.07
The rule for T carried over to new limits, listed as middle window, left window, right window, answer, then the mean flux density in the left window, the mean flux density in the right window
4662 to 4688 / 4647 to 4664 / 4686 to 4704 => 0.01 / 1.03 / 1.03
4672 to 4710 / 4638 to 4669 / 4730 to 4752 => 0.04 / 1.03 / 1.12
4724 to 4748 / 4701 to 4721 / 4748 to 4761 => -0.02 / 1.06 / 1.12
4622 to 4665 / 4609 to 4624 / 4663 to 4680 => 0.02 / 1.09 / 1.02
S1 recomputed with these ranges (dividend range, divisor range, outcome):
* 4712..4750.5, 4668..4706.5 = 1.09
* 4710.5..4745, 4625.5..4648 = 1.10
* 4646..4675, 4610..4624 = 0.96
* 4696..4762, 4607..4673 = 1.08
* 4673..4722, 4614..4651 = 1.02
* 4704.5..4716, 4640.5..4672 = 1.05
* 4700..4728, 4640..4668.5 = 1.06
